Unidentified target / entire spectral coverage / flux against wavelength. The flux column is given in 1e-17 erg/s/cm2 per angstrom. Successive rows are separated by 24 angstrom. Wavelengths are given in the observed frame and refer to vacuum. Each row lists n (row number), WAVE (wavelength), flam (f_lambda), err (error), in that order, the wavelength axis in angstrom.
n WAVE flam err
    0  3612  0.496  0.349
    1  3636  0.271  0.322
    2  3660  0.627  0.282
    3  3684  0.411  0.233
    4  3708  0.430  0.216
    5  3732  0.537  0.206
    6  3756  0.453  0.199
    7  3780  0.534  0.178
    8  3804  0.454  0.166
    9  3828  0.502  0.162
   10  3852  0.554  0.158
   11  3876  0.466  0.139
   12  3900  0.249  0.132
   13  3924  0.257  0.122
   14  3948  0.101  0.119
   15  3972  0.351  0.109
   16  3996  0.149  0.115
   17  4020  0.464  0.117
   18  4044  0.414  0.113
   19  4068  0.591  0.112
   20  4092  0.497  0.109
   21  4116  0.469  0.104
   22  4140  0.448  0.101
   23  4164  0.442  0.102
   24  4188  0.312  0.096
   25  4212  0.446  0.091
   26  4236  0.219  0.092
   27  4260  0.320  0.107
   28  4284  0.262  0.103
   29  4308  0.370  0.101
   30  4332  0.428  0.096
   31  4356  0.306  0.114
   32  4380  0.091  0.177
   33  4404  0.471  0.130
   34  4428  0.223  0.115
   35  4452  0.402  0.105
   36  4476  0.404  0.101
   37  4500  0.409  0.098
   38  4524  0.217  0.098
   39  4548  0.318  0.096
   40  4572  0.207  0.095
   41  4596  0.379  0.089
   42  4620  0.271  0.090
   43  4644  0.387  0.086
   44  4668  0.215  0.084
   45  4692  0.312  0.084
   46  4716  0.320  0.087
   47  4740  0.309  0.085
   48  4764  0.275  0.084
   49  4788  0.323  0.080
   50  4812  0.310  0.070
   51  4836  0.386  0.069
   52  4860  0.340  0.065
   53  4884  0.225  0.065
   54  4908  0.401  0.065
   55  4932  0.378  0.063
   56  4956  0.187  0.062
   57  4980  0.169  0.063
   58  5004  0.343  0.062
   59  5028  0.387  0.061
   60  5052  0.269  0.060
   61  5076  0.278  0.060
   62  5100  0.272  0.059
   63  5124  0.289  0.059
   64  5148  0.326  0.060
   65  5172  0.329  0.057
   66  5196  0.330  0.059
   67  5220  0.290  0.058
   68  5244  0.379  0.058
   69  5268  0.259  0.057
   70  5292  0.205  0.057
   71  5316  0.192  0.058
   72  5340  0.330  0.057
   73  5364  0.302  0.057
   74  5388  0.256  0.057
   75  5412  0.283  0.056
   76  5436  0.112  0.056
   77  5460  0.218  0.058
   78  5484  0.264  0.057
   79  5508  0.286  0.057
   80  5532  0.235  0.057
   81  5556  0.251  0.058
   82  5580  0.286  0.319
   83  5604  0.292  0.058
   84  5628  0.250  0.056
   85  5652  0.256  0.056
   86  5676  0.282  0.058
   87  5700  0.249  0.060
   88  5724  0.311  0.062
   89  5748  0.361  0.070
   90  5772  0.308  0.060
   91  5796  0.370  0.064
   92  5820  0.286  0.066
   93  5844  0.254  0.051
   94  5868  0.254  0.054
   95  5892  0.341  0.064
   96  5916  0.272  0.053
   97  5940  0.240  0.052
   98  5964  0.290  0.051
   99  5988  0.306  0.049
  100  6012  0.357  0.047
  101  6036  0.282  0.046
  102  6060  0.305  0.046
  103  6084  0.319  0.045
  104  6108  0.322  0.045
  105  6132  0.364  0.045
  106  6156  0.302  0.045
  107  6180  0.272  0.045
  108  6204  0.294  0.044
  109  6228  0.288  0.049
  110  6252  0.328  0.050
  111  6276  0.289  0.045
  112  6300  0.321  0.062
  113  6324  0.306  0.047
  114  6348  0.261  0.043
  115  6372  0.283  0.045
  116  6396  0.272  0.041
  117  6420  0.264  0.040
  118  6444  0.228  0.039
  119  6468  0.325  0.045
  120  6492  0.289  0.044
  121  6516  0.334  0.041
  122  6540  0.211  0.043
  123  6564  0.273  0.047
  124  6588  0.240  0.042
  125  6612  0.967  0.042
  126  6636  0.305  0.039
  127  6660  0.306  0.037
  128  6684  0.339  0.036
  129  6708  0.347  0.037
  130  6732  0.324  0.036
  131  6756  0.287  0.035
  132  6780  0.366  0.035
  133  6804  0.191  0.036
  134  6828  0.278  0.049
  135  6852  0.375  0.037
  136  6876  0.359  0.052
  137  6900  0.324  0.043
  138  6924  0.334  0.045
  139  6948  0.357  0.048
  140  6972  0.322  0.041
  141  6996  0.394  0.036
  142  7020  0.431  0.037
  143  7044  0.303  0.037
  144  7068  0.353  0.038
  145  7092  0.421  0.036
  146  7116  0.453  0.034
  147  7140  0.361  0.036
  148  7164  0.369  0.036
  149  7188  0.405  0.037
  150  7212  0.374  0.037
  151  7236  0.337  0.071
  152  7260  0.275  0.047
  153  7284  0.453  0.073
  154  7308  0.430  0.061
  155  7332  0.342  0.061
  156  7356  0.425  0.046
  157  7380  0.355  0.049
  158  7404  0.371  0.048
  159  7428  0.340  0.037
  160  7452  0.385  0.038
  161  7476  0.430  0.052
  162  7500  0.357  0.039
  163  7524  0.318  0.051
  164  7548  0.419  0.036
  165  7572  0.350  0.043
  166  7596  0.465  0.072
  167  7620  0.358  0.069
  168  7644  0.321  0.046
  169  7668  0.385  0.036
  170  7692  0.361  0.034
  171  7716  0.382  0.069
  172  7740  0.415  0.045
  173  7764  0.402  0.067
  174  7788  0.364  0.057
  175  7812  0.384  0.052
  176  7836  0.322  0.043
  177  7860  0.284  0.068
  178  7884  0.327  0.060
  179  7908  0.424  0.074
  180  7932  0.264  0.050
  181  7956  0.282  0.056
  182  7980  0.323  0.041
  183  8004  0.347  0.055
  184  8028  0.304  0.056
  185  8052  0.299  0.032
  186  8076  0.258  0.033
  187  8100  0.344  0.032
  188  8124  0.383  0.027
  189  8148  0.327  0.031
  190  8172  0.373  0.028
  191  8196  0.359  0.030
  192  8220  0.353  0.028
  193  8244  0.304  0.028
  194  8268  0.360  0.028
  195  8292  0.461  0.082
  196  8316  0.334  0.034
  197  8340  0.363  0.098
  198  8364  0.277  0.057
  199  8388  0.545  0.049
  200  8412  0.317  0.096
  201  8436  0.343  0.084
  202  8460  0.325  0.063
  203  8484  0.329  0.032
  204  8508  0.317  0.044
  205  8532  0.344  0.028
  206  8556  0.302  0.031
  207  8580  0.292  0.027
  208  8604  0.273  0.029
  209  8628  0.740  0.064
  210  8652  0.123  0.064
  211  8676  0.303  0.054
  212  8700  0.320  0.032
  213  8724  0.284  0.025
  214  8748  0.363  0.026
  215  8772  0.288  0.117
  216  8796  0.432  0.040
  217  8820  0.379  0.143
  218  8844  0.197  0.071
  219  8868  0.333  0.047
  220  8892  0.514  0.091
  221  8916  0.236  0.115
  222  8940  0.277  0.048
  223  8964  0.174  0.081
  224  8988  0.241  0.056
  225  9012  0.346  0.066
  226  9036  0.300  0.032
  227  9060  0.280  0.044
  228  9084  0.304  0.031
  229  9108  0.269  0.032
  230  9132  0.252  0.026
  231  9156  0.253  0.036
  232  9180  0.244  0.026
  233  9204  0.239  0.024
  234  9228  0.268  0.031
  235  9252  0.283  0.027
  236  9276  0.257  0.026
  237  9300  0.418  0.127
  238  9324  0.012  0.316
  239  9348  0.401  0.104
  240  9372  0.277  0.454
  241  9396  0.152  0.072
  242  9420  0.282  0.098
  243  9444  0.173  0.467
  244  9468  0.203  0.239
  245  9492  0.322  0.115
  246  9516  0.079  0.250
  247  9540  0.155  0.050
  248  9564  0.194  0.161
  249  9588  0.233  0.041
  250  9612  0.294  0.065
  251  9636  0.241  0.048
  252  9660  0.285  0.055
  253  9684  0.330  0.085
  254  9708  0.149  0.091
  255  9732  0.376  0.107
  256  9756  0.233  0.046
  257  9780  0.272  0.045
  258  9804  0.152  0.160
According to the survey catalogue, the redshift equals 0.775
